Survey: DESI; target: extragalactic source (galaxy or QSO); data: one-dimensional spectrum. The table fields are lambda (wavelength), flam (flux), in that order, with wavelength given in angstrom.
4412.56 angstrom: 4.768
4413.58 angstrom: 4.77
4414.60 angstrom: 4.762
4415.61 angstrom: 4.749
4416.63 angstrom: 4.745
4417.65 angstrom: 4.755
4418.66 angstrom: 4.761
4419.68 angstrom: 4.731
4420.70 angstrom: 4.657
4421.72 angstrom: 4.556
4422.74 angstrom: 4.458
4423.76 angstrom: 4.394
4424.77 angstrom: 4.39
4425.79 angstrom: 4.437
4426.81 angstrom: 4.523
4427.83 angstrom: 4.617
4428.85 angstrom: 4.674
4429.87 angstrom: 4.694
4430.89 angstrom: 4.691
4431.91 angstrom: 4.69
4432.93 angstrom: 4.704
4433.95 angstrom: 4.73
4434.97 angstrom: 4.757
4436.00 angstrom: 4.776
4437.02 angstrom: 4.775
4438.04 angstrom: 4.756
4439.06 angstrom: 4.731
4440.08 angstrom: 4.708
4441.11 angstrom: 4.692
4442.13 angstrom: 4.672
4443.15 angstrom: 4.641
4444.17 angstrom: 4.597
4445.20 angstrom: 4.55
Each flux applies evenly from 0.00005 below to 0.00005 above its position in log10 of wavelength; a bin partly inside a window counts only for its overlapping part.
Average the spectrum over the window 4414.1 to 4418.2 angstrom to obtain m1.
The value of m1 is 4.76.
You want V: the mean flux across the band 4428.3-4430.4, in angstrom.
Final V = 4.68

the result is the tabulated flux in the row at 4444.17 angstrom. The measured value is 4.597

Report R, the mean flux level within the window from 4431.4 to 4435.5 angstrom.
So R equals 4.71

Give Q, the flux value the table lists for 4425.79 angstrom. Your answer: 4.437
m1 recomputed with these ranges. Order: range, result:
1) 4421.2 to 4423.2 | 4.5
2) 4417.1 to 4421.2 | 4.73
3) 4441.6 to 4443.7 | 4.68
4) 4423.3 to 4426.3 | 4.42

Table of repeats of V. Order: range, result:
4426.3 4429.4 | 4.6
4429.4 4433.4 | 4.7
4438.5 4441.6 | 4.71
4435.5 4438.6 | 4.78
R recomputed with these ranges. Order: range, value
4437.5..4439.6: 4.76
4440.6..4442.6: 4.69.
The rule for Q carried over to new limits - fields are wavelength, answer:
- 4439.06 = 4.731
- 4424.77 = 4.39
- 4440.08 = 4.708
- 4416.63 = 4.745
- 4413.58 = 4.77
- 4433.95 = 4.73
